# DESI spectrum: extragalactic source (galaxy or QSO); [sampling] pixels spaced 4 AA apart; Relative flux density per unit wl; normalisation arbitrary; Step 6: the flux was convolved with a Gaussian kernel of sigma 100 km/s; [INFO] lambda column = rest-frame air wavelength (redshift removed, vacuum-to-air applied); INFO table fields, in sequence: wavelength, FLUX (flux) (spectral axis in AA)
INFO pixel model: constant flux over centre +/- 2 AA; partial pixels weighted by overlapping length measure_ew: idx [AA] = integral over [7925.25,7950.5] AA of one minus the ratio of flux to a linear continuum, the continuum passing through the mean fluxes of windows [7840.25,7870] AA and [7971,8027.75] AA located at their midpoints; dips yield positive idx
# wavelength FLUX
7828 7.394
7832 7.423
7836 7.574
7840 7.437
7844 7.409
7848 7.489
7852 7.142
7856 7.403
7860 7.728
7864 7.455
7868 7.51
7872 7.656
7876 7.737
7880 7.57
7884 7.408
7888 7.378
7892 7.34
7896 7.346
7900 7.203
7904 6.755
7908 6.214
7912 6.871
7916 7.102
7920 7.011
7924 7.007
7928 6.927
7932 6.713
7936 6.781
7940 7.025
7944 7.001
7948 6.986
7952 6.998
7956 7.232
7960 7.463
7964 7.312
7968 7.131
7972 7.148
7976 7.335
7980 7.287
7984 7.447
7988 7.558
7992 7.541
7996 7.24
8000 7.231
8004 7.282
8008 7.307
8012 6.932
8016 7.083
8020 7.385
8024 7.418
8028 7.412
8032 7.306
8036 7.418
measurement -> 1.6 AA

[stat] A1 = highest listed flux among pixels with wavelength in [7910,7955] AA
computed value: 7.102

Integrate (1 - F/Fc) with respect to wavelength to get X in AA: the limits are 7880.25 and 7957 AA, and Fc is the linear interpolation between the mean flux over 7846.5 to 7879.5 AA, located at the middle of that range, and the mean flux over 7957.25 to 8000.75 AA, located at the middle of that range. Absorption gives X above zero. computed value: 4.2 AA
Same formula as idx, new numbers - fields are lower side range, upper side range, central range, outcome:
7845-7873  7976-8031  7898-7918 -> 1.60 AA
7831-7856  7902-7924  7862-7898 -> -2.00 AA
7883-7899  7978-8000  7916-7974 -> 2.55 AA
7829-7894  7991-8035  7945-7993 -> 0.41 AA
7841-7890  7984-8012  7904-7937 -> 2.67 AA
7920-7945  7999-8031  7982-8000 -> -0.66 AA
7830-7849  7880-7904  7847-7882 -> -0.63 AA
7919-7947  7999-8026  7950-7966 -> -0.52 AA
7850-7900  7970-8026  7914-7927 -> 0.65 AA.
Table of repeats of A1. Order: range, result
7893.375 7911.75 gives 7.346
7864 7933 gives 7.737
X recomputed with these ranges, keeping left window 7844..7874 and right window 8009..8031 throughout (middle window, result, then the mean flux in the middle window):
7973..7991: -0.23 AA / 7.4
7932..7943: 0.73 AA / 6.88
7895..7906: 0.51 AA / 7.08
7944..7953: 0.44 AA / 6.99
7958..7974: 0.14 AA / 7.26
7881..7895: 0.09 AA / 7.39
